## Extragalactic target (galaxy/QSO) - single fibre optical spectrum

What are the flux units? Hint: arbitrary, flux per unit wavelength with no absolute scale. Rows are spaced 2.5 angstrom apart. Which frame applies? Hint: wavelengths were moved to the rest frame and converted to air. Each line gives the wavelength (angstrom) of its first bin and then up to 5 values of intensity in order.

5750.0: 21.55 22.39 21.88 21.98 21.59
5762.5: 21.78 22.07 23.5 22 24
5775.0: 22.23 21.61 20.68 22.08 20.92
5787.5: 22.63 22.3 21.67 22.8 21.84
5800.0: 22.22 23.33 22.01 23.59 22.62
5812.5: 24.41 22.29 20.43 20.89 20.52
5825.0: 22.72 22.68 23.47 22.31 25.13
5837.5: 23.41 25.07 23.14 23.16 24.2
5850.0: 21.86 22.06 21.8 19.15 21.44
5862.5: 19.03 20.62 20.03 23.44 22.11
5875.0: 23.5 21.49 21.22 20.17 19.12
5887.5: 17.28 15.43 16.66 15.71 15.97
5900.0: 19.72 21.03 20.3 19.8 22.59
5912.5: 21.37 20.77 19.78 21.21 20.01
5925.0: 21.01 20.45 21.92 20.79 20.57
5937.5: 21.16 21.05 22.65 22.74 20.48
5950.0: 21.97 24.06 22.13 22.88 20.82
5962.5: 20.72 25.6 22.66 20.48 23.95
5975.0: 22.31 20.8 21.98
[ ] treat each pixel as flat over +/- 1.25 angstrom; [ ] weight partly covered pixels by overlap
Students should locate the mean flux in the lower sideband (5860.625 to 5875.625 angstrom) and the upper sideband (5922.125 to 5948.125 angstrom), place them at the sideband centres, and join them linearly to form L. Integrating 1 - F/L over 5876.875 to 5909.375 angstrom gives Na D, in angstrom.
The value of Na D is 3.9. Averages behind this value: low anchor 21.4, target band 18.8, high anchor 21.2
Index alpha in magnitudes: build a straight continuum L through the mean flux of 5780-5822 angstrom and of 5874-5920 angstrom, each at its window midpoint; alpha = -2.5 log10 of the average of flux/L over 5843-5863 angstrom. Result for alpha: -0.049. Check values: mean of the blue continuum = 22.2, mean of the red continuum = 19.6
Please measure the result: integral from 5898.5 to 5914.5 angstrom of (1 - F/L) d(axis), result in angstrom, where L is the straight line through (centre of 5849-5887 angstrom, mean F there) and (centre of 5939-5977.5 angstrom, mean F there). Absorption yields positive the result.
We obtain 0.6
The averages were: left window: 21.1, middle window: 20.7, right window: 22.3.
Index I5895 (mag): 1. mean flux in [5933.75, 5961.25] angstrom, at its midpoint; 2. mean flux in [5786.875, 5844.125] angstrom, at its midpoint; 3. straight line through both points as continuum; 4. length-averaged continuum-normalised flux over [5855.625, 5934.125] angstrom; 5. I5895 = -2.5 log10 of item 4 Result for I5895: 0.11 mag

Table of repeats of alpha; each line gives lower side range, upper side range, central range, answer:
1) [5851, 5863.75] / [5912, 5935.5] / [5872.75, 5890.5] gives 0.036 mag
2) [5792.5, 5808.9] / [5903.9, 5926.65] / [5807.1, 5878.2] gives -0.019 mag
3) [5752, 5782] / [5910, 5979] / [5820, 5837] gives -0.035 mag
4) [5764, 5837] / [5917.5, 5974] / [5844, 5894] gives 0.073 mag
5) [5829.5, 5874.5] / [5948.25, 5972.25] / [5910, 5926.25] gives 0.077 mag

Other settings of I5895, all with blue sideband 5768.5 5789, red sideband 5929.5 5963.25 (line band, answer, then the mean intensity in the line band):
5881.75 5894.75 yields 0.24 mag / 17.5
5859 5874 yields 0.04 mag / 21.1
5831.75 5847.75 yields -0.09 mag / 23.8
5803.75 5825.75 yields -0.01 mag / 22.2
